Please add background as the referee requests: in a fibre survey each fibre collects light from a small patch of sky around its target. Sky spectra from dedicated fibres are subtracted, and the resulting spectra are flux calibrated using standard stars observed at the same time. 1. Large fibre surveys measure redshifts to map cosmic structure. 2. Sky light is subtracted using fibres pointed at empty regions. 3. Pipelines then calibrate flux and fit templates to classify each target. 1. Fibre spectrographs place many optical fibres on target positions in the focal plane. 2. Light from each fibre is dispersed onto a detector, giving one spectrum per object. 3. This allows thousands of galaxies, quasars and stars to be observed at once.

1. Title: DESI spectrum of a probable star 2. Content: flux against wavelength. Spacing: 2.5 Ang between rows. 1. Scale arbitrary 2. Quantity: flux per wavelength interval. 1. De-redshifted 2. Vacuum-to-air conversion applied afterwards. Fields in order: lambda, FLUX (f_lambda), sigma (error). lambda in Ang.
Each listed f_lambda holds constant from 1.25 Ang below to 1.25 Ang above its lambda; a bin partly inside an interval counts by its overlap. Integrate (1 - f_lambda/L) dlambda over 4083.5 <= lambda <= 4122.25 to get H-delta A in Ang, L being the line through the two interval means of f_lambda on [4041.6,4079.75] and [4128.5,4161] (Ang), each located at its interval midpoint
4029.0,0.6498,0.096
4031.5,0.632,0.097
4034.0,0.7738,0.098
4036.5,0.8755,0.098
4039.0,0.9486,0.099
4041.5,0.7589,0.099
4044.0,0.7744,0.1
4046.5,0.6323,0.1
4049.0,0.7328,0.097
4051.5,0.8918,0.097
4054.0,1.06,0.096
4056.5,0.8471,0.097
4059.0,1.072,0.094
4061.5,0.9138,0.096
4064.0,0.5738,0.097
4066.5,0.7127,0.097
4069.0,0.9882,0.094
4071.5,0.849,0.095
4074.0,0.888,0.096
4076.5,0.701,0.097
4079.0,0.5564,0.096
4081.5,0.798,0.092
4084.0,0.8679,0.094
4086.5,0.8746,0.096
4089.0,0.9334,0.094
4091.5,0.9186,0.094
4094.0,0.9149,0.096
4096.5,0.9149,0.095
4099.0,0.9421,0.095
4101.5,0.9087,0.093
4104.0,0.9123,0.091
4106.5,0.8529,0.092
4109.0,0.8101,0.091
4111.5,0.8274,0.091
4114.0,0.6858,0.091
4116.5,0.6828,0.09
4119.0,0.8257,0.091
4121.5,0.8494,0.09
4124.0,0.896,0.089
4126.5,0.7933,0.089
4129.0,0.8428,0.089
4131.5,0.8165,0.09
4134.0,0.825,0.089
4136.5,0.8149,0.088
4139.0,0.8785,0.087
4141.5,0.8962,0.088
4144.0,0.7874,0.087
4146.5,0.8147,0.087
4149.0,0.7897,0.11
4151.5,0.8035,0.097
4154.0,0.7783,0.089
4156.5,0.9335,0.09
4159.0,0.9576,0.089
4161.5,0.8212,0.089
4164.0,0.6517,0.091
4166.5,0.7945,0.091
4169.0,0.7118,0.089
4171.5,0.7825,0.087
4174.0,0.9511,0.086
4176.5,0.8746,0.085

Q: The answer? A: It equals -1.4 Ang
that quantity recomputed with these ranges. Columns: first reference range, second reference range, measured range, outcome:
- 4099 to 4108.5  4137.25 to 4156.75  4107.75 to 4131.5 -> 1.81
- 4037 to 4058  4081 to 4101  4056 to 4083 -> 1.81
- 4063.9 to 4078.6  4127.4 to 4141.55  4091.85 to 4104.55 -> -1.70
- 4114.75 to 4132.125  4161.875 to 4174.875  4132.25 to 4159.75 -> -1.64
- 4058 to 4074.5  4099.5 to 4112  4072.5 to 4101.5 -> 0.41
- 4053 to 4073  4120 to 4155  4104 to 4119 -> 1.00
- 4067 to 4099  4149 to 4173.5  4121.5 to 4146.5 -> -0.47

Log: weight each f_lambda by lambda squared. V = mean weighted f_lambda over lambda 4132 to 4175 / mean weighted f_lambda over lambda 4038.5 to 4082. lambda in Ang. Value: 1.1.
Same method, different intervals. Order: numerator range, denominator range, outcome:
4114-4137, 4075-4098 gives 0.99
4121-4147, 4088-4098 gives 0.93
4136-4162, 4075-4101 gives 1.03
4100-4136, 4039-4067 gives 1.03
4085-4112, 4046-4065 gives 1.07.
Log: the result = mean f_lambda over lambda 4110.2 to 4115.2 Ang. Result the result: 0.758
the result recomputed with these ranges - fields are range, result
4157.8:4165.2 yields 0.81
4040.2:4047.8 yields 0.723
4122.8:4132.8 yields 0.837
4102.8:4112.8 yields 0.85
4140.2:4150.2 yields 0.822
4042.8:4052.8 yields 0.759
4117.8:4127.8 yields 0.841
